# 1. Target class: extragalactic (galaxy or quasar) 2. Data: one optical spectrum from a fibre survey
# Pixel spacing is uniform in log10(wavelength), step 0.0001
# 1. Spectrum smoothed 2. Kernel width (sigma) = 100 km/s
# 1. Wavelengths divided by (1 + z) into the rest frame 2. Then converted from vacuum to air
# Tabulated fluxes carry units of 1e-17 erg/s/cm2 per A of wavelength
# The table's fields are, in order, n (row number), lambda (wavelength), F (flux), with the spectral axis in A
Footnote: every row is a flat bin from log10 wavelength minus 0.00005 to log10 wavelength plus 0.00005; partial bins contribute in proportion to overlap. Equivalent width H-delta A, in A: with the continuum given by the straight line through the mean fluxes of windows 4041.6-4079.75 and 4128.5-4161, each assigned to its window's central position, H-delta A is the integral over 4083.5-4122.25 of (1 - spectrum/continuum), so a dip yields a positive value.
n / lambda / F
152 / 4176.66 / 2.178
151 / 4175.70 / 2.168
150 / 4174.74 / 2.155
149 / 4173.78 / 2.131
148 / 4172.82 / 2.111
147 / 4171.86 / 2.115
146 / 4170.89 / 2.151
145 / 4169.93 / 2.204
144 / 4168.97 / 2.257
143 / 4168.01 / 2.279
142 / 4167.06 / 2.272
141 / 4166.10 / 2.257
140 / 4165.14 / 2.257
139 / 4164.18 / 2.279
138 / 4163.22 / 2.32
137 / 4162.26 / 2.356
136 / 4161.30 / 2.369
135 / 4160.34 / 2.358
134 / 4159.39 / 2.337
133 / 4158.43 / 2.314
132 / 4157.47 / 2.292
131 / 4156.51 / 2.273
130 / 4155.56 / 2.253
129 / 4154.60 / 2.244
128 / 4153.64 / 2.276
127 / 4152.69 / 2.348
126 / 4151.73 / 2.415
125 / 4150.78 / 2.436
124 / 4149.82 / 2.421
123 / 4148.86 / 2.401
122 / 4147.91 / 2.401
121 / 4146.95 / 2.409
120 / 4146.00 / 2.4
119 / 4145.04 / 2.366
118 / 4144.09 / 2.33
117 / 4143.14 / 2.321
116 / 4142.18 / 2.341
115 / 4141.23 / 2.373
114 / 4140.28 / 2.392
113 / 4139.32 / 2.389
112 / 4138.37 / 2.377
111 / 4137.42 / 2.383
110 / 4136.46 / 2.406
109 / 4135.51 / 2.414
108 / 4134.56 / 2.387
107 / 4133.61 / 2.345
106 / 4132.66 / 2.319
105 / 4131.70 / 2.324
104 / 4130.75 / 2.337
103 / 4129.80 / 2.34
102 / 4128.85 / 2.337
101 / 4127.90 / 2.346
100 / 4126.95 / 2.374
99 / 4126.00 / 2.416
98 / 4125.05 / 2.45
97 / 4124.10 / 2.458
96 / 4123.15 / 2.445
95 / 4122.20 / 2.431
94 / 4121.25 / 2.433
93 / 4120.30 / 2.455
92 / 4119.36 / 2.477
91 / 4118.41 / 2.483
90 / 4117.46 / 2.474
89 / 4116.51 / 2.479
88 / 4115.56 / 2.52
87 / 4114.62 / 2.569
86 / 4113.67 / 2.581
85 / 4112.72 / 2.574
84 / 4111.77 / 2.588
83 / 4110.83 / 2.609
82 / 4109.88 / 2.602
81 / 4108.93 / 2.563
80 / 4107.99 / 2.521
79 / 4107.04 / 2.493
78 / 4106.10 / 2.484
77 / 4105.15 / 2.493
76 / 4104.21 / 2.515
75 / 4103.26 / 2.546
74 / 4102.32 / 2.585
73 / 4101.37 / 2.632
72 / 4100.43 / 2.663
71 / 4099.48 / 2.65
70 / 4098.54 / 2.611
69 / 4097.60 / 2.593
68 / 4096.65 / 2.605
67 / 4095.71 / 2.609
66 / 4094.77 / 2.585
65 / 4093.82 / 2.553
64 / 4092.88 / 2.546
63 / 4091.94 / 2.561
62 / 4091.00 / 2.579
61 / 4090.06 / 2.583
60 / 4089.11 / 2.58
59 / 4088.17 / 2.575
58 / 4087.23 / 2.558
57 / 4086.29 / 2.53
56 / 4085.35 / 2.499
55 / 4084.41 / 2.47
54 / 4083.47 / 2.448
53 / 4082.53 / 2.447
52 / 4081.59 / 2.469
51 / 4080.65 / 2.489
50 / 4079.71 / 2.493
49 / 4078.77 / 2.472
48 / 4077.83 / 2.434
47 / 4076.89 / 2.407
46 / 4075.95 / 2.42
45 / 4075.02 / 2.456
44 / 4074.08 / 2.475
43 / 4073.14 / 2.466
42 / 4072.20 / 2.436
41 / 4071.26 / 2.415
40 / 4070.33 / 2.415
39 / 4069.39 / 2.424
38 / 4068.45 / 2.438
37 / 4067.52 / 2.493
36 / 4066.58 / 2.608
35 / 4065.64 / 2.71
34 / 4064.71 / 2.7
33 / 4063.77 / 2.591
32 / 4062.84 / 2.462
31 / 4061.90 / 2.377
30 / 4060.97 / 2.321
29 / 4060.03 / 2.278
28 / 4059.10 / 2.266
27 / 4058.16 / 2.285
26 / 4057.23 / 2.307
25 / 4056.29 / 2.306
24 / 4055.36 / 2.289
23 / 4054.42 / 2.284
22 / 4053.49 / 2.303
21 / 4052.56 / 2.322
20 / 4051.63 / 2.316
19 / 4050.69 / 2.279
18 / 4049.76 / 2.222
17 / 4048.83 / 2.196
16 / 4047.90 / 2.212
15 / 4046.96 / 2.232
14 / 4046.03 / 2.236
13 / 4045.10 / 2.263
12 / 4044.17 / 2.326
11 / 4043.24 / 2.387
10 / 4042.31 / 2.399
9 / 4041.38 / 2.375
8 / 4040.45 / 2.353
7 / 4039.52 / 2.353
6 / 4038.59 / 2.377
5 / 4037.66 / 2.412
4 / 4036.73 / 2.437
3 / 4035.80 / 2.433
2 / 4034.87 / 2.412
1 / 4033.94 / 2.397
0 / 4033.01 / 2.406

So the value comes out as -2.9 A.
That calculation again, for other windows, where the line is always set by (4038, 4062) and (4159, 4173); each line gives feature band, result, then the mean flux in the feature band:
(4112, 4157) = -2.5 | 2.4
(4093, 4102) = -1.3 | 2.61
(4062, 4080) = -1.5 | 2.49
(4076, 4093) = -1.6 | 2.5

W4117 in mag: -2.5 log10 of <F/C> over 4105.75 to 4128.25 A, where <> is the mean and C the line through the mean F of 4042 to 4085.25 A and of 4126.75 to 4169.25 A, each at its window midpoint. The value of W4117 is -0.06 mag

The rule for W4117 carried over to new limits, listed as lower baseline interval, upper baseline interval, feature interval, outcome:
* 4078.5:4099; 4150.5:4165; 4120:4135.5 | 0.013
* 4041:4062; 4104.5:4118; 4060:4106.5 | -0.041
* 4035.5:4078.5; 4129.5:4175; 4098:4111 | -0.097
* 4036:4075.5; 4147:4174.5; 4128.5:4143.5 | -0.024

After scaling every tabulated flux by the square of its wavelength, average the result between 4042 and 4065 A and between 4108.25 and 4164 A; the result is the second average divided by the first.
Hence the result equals 1.1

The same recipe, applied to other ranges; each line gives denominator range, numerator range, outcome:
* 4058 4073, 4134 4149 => 1.01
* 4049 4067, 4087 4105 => 1.11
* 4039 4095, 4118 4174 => 1.01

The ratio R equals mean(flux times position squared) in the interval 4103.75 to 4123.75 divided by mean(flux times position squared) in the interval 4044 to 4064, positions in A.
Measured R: 1.13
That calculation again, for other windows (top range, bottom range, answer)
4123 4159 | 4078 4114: 0.95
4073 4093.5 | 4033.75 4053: 1.09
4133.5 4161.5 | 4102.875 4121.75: 0.95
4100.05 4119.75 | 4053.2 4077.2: 1.07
